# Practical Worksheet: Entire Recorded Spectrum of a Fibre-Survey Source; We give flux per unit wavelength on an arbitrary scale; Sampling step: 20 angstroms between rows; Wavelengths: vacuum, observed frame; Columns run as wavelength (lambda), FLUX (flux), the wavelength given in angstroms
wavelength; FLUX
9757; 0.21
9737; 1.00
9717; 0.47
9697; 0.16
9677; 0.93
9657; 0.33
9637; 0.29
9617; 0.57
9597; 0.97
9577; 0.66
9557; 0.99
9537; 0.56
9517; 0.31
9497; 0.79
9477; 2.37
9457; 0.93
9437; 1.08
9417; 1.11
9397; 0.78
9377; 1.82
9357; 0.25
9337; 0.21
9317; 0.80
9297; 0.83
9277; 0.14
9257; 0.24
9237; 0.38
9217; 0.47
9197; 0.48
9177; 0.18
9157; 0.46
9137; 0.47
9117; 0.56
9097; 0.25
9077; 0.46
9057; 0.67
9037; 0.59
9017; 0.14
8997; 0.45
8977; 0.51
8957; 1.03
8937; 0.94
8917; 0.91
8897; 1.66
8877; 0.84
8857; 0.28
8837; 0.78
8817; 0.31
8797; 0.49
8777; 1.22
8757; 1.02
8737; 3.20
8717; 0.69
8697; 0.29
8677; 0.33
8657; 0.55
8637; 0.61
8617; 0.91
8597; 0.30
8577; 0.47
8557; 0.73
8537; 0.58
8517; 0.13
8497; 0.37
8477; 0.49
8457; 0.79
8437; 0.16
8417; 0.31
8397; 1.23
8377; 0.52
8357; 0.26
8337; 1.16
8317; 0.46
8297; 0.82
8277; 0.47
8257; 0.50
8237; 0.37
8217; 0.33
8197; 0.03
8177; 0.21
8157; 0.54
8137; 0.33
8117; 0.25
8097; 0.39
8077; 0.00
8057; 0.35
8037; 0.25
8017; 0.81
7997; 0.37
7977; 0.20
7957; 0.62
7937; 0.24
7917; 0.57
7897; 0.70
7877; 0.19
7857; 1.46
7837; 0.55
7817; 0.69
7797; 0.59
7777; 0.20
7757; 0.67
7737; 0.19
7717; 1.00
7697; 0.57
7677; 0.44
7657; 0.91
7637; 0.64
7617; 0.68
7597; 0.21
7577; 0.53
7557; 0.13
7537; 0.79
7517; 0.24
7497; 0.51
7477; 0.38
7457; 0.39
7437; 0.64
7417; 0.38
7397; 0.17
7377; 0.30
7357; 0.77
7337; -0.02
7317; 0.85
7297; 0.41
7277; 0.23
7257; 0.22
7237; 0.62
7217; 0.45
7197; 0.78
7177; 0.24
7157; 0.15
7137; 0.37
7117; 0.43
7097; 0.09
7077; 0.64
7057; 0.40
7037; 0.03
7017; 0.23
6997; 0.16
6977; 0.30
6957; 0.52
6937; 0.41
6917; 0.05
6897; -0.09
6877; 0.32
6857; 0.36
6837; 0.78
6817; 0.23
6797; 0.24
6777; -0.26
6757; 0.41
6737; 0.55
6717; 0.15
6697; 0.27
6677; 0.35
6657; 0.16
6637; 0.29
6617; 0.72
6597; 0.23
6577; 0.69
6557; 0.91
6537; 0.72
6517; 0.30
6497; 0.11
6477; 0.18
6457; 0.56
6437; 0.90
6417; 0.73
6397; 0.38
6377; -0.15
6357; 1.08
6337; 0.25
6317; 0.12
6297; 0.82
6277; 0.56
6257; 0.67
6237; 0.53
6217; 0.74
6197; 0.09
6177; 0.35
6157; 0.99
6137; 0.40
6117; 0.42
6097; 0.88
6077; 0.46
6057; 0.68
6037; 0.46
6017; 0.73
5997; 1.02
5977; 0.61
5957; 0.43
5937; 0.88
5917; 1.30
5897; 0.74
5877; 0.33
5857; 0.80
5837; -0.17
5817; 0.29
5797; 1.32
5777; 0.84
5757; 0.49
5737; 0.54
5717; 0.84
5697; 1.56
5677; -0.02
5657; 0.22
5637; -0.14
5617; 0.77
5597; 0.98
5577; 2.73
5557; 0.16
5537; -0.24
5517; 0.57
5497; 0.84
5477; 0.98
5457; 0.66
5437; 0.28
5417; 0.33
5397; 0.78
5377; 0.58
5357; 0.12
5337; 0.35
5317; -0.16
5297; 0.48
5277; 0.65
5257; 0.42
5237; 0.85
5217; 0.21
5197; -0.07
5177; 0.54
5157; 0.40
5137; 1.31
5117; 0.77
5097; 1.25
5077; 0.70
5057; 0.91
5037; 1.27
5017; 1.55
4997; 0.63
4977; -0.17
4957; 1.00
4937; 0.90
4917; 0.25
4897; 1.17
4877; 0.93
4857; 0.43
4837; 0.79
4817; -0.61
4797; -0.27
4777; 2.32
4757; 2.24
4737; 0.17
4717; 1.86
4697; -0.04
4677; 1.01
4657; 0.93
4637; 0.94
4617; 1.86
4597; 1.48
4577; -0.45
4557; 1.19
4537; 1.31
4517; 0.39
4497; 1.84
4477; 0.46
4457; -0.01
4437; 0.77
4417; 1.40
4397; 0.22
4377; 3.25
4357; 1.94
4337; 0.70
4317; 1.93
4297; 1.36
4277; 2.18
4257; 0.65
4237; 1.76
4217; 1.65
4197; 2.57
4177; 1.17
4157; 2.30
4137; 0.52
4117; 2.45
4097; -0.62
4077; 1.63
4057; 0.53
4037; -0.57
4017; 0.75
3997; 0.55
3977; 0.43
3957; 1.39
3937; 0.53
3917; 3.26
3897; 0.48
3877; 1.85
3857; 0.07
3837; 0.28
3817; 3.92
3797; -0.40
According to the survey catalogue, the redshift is 1.34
